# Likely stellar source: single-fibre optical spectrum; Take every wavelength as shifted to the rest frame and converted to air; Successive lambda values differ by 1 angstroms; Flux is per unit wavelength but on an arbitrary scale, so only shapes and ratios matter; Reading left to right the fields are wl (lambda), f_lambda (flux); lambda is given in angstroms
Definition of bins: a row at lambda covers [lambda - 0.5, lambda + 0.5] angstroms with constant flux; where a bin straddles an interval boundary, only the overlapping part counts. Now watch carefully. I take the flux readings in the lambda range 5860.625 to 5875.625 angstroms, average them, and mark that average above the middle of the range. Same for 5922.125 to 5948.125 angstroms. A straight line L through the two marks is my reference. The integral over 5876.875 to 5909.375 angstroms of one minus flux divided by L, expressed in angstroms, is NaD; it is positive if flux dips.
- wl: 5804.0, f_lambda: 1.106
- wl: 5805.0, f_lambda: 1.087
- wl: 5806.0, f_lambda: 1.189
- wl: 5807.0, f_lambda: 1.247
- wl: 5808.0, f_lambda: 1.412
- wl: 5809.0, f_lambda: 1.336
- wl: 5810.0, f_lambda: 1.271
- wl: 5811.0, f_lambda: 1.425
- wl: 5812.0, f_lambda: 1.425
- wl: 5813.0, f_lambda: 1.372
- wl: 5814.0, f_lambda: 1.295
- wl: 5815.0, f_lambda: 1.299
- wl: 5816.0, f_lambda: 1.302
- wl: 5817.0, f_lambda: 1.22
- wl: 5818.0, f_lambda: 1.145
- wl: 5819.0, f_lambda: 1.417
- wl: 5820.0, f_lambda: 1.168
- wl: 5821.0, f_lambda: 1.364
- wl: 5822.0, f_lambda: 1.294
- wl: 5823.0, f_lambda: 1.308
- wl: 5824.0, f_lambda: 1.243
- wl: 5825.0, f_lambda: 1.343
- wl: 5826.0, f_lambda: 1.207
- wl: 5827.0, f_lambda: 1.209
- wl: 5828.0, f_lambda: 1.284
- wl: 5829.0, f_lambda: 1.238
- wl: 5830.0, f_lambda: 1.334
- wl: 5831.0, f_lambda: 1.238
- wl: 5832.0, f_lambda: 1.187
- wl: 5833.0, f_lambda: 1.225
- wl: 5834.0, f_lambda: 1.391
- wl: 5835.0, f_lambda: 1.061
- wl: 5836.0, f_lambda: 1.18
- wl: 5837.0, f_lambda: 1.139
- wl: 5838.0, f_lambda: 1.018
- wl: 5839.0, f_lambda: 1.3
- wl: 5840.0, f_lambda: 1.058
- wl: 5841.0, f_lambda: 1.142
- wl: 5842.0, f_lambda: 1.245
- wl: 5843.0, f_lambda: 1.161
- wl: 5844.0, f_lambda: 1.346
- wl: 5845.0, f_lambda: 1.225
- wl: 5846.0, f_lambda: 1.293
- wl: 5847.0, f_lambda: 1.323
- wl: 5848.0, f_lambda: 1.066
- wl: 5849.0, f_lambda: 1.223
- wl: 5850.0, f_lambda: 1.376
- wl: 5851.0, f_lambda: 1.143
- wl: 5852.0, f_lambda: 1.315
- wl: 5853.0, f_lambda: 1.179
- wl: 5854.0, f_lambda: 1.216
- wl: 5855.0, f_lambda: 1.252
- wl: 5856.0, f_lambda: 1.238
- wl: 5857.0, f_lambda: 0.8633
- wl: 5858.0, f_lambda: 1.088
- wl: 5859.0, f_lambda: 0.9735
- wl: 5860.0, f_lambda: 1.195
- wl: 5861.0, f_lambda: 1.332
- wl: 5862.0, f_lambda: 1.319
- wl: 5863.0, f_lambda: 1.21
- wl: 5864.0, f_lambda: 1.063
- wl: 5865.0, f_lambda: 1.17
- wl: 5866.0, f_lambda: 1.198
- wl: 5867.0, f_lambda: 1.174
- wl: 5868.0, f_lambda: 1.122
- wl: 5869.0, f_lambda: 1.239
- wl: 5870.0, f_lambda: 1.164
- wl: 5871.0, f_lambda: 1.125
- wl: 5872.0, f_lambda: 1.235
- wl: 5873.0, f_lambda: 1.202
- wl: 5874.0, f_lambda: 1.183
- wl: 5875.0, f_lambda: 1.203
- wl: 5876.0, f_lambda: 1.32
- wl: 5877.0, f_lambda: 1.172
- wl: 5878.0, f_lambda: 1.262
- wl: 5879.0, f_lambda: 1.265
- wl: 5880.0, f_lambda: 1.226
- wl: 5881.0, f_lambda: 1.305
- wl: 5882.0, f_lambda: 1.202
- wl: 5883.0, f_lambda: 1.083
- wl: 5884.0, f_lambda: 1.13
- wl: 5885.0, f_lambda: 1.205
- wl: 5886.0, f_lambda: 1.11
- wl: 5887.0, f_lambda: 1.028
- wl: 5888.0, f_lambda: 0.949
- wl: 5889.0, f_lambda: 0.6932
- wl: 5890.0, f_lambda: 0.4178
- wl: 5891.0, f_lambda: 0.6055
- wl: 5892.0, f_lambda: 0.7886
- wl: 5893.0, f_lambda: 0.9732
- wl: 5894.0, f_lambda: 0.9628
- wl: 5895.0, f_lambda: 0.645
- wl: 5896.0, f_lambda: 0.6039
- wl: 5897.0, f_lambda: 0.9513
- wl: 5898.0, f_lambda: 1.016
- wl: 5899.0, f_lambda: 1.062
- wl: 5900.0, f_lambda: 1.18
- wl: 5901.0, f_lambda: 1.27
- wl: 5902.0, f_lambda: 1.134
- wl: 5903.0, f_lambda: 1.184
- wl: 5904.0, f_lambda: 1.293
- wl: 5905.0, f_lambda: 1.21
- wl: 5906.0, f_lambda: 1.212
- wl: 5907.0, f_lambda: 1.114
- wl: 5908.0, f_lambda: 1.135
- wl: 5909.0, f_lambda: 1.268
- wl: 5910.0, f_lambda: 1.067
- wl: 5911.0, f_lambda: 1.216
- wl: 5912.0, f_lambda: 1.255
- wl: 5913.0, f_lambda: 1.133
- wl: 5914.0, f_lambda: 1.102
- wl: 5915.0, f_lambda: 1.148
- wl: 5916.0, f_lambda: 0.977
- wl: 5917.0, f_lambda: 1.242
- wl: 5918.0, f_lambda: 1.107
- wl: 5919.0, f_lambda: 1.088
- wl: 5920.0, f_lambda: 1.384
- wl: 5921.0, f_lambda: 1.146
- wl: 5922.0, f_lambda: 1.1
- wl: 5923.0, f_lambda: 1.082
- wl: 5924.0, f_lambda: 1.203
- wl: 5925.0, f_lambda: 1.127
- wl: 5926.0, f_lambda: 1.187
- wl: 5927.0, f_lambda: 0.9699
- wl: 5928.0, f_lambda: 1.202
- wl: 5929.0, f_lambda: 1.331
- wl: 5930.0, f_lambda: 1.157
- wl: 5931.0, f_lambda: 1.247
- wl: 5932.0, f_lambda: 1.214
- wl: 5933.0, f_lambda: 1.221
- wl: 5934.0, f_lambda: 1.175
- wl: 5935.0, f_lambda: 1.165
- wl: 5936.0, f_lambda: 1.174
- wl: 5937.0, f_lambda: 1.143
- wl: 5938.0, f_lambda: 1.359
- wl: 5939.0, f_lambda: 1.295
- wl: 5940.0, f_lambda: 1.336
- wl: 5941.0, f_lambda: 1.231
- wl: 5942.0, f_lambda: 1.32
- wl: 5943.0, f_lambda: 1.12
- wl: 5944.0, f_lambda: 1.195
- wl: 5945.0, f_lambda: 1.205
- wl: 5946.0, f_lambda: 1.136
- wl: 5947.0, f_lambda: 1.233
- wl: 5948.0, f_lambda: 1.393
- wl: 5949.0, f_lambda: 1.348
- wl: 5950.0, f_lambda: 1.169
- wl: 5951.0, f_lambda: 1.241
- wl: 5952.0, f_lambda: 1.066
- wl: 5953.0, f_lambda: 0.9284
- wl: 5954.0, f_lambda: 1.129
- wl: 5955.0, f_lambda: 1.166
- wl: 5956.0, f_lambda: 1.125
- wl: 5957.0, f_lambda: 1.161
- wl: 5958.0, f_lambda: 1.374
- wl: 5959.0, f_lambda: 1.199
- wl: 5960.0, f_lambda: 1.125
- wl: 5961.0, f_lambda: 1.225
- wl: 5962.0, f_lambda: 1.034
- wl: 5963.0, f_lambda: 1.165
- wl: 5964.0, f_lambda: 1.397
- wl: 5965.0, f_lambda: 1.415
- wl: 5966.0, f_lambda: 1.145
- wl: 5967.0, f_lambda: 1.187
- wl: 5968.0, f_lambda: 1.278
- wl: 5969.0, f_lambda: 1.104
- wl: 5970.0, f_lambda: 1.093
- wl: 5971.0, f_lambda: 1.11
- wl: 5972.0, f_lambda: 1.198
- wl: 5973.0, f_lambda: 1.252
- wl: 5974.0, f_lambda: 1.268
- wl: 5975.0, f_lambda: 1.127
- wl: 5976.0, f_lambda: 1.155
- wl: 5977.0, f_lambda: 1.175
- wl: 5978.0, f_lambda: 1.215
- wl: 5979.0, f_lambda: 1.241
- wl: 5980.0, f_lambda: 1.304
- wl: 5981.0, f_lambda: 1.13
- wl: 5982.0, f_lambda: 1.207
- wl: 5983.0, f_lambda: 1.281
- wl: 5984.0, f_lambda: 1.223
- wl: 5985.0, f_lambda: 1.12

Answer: 4.09 angstroms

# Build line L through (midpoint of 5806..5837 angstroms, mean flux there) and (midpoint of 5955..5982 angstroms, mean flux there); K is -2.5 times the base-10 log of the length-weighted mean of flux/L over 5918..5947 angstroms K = 0.02 mag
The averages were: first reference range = 1.28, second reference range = 1.2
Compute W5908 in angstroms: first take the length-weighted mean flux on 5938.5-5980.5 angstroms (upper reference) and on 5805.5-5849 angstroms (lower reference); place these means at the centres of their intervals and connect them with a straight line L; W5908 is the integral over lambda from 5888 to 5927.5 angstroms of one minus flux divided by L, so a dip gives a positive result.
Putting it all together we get 5.39 angstroms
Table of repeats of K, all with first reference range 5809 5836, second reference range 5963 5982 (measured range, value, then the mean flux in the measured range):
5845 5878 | 0.059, 1.19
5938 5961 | 0.011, 1.21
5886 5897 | 0.495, 0.791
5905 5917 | 0.076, 1.15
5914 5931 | 0.071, 1.15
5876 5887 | 0.051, 1.19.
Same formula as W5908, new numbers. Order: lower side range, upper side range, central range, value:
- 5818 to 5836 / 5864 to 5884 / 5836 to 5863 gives 0.8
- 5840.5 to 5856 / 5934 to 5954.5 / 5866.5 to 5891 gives 2.2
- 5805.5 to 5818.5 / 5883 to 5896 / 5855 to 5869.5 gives -1.9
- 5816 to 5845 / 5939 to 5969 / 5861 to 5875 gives 0.4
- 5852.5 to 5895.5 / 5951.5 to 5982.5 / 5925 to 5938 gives -0.4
